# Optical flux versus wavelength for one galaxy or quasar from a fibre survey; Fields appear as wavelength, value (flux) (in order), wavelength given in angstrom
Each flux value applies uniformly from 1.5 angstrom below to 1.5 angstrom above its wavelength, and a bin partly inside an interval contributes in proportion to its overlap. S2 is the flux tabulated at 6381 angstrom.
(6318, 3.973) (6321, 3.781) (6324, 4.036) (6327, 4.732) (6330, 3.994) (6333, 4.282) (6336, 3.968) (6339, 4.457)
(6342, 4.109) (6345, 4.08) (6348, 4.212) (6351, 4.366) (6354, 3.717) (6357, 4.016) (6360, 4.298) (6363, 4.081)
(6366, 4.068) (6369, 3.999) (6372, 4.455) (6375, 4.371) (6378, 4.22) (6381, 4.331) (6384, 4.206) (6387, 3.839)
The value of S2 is 4.331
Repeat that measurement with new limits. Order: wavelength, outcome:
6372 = 4.455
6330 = 3.994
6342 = 4.109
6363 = 4.081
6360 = 4.298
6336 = 3.968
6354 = 3.717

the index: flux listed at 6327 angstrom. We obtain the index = 4.732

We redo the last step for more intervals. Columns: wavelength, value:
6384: 4.206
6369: 3.999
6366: 4.068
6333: 4.282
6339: 4.457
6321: 3.781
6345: 4.08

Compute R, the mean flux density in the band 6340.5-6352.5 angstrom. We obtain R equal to 4.19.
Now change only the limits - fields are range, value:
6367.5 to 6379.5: 4.26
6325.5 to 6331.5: 4.36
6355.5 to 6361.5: 4.16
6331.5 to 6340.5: 4.24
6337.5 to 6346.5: 4.22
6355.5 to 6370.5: 4.09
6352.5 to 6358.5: 3.87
